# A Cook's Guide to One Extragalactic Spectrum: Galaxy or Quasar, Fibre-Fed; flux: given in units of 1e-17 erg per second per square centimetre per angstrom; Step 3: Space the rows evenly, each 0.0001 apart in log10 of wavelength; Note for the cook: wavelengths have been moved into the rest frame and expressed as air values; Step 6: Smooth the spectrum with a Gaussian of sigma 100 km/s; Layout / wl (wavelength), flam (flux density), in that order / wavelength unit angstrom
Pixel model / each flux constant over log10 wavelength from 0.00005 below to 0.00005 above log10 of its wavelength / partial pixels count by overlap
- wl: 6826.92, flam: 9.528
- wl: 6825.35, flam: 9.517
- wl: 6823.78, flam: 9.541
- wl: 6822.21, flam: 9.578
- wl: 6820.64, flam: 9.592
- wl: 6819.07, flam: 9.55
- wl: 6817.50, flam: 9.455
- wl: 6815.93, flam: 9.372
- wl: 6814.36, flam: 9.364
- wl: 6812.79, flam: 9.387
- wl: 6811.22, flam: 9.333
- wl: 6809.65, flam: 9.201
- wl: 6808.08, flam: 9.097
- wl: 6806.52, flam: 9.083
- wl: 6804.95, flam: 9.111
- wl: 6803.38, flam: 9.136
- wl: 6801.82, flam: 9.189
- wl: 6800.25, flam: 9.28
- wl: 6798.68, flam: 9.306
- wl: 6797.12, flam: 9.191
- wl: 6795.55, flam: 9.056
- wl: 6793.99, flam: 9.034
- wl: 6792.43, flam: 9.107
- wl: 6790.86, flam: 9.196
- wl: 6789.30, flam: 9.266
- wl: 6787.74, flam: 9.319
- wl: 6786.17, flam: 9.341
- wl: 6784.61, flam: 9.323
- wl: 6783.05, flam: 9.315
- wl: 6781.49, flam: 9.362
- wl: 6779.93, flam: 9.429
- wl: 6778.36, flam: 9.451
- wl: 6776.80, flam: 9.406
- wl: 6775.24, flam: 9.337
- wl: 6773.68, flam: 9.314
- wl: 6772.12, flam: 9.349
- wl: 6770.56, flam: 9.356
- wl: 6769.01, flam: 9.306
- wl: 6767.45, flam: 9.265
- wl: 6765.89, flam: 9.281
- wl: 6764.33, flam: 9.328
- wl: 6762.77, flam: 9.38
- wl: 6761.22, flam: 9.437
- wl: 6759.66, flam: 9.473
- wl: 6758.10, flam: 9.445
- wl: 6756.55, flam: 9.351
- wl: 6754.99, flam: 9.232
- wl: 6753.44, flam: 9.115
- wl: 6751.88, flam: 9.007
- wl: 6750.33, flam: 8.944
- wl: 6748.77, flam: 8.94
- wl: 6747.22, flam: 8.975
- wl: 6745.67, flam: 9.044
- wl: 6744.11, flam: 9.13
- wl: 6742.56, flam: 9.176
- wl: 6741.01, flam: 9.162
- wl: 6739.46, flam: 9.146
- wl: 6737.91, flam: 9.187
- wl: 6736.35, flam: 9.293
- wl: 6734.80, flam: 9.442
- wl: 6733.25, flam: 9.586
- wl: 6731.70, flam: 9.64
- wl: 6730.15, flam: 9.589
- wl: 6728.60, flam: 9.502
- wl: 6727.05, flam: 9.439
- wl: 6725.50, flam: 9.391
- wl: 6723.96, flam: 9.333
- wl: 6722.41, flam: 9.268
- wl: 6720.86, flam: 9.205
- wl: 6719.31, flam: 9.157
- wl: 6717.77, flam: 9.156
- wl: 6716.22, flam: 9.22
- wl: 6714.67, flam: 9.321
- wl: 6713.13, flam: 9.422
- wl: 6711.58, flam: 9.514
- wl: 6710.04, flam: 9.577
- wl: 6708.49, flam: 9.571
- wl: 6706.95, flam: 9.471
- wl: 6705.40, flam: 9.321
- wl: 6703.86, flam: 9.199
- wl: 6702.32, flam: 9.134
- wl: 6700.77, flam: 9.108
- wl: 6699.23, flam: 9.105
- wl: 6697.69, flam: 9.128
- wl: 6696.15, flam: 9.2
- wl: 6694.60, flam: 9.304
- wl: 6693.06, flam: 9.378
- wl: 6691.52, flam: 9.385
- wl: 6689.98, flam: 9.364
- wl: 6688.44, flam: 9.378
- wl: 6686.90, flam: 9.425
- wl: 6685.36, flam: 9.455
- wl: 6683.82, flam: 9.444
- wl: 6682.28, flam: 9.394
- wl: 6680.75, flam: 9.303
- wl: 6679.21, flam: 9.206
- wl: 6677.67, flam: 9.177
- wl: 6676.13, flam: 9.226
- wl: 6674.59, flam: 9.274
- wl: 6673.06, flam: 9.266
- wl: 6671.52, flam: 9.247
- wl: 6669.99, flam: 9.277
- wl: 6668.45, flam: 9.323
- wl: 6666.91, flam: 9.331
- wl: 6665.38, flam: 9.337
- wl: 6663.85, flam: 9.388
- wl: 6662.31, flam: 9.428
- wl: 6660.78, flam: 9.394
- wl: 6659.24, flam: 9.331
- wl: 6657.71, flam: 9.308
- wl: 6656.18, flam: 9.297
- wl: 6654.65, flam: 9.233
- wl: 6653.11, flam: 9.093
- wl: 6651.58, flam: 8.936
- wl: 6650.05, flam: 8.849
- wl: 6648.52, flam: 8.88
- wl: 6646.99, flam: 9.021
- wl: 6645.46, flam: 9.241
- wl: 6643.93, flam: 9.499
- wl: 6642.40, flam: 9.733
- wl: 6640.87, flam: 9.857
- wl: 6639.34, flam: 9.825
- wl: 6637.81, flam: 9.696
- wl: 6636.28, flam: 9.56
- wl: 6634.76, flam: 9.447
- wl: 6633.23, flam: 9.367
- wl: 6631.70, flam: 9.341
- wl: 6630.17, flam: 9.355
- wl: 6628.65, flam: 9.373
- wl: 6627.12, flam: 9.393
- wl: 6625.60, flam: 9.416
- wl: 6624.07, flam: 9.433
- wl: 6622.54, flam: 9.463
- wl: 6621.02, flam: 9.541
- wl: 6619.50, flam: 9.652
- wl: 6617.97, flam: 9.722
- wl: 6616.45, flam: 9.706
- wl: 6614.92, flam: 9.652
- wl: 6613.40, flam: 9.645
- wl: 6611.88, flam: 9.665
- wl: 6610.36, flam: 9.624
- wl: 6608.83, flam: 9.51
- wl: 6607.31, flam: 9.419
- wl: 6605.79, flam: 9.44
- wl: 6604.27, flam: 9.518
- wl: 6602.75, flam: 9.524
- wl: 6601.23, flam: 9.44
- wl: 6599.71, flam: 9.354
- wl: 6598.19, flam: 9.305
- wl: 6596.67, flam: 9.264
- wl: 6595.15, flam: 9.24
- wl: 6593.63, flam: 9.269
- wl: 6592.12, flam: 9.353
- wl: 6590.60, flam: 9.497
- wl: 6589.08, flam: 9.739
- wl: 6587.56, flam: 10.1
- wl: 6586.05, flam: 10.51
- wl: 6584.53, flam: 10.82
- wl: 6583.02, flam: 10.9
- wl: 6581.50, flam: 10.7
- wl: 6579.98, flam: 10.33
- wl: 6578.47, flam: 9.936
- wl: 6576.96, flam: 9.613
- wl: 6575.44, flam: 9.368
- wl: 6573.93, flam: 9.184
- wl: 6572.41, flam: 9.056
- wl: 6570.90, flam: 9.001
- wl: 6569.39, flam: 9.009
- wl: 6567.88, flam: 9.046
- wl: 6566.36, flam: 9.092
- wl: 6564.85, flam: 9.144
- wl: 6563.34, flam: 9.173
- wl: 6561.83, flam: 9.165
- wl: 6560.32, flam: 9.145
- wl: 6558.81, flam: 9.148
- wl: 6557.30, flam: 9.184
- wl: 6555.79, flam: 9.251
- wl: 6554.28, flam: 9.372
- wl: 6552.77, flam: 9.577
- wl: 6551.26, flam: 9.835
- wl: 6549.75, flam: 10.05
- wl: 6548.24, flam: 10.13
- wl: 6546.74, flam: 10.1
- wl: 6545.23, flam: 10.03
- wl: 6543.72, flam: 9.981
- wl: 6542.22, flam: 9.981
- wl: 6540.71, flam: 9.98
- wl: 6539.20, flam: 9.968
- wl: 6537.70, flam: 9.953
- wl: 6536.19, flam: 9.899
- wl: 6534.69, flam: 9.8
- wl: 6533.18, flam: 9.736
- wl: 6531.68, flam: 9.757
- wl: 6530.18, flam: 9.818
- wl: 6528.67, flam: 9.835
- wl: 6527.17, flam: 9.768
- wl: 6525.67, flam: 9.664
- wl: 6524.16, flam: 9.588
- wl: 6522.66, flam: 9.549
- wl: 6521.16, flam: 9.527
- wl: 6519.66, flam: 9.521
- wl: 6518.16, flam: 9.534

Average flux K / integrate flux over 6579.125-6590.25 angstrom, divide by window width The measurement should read 10.4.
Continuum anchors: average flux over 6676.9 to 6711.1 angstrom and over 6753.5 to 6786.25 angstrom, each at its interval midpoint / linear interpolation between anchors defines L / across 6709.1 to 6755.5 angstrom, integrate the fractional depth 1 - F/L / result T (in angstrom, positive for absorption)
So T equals 0.33 angstrom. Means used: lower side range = 9.32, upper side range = 9.35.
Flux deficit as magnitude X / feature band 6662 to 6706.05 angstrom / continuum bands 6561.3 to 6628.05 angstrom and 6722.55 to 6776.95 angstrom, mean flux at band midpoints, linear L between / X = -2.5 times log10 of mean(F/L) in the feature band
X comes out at 0.01 mag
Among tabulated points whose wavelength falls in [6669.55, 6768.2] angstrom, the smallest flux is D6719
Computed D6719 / 8.94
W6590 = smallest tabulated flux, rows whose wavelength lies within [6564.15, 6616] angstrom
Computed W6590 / 9.001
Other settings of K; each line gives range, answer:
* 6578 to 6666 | 9.55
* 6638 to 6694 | 9.32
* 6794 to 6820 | 9.25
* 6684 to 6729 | 9.33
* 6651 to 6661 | 9.22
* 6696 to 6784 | 9.3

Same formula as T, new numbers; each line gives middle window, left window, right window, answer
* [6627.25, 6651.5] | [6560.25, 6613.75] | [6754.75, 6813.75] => 0.26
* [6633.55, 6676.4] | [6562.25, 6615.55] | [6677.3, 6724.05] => 0.40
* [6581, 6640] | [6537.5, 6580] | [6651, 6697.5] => -1.27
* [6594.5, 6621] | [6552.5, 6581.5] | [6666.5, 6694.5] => -0.51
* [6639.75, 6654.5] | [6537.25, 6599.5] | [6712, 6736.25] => 0.40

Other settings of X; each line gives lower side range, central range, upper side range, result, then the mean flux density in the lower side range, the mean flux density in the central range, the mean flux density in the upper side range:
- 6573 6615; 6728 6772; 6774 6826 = 0.02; 9.71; 9.28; 9.31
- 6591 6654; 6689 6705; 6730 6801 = 0.01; 9.43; 9.24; 9.27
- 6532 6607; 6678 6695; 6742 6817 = 0.01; 9.64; 9.37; 9.25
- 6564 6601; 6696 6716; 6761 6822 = 0.01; 9.61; 9.32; 9.3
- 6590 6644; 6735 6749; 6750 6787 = 0.02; 9.5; 9.14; 9.32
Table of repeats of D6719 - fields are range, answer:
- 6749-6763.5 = 8.944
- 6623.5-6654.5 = 8.849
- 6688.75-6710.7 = 9.105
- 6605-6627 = 9.416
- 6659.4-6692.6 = 9.177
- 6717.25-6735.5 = 9.156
